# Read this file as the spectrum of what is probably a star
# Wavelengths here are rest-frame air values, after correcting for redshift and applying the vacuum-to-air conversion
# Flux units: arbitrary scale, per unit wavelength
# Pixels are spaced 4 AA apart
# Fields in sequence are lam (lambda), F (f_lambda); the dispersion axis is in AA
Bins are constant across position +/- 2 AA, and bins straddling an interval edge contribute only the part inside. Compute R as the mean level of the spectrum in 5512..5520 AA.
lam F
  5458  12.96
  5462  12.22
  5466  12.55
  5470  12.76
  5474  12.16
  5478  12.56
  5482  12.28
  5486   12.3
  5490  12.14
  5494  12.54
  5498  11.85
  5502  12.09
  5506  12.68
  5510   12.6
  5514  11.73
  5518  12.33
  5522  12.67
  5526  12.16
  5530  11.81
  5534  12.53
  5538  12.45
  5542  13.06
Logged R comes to 12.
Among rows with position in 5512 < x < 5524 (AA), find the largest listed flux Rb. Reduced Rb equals 12.67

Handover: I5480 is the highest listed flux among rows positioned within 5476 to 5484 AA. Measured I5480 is 12.56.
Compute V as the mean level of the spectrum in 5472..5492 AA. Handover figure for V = 12.3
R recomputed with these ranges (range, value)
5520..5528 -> 12.4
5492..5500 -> 12.2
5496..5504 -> 12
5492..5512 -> 12.4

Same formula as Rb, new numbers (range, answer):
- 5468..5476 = 12.76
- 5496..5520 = 12.68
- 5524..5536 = 12.53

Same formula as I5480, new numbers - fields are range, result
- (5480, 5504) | 12.54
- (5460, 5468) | 12.55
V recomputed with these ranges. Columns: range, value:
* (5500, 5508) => 12.4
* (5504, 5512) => 12.6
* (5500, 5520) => 12.3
